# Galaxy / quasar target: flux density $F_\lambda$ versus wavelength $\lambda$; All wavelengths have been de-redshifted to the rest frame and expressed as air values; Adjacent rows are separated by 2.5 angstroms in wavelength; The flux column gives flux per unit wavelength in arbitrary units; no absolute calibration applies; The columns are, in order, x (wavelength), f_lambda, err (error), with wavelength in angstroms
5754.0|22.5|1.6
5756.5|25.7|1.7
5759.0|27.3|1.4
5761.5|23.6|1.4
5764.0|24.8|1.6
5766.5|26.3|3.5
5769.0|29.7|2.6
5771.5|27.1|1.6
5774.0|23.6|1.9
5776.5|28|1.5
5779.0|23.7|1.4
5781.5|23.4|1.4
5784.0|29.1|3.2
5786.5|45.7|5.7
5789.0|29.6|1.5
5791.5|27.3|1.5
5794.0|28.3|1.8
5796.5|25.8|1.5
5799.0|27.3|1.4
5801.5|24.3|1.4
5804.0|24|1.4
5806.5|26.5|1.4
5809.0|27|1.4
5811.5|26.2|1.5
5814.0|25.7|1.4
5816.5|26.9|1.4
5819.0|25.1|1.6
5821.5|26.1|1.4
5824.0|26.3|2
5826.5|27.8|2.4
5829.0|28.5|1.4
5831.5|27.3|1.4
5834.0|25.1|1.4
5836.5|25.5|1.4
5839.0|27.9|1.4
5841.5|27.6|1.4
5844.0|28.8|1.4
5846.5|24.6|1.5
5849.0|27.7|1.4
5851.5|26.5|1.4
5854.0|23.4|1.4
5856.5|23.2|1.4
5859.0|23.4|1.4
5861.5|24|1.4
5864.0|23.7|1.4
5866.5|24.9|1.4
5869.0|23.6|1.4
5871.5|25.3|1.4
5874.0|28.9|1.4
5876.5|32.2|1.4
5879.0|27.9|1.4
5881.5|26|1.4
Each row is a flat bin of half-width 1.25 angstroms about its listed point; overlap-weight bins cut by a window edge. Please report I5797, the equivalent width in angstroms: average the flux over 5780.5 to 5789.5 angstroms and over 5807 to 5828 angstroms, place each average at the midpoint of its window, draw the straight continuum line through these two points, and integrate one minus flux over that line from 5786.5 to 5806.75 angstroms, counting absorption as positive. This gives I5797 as 1.68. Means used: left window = 32.4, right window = 26.4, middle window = 27.8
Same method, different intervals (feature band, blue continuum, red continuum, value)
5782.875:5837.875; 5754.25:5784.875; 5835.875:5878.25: -3.38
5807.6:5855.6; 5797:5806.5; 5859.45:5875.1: -2.47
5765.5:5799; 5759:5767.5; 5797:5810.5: -3.61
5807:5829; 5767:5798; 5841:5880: 0.61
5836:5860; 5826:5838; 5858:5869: -0.49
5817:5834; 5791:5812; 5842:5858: -0.47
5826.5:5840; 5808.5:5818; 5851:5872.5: -0.78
